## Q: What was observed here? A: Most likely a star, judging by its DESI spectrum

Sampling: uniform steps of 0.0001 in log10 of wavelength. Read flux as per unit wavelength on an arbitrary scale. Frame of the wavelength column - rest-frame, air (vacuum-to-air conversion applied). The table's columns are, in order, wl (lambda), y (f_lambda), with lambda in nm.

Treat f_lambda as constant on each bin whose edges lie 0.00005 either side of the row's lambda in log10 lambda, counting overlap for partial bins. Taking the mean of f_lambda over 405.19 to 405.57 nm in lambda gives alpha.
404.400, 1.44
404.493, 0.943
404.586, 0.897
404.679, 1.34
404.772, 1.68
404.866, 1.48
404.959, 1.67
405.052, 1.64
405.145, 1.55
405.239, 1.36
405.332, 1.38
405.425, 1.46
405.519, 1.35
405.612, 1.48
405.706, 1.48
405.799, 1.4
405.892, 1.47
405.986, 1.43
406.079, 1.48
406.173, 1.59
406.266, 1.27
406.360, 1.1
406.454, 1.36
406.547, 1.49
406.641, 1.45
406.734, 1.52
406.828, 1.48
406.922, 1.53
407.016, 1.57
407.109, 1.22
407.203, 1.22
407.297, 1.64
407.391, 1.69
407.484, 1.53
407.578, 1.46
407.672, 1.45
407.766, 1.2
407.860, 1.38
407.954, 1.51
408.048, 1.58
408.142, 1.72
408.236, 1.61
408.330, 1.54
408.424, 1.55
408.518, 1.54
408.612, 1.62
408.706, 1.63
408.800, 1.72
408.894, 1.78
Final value 1.39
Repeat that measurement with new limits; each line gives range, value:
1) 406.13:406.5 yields 1.33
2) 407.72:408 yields 1.36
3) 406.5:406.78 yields 1.49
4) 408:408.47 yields 1.6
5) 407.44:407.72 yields 1.48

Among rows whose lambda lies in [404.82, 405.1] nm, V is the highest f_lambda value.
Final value 1.67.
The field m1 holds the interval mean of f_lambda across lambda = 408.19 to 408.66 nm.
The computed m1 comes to 1.57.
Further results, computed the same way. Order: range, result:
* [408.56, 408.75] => 1.62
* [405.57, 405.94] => 1.46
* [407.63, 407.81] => 1.32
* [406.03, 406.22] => 1.54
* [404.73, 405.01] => 1.61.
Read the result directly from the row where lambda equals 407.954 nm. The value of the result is 1.51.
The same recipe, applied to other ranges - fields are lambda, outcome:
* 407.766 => 1.2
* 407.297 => 1.64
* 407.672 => 1.45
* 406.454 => 1.36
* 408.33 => 1.54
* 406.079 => 1.48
